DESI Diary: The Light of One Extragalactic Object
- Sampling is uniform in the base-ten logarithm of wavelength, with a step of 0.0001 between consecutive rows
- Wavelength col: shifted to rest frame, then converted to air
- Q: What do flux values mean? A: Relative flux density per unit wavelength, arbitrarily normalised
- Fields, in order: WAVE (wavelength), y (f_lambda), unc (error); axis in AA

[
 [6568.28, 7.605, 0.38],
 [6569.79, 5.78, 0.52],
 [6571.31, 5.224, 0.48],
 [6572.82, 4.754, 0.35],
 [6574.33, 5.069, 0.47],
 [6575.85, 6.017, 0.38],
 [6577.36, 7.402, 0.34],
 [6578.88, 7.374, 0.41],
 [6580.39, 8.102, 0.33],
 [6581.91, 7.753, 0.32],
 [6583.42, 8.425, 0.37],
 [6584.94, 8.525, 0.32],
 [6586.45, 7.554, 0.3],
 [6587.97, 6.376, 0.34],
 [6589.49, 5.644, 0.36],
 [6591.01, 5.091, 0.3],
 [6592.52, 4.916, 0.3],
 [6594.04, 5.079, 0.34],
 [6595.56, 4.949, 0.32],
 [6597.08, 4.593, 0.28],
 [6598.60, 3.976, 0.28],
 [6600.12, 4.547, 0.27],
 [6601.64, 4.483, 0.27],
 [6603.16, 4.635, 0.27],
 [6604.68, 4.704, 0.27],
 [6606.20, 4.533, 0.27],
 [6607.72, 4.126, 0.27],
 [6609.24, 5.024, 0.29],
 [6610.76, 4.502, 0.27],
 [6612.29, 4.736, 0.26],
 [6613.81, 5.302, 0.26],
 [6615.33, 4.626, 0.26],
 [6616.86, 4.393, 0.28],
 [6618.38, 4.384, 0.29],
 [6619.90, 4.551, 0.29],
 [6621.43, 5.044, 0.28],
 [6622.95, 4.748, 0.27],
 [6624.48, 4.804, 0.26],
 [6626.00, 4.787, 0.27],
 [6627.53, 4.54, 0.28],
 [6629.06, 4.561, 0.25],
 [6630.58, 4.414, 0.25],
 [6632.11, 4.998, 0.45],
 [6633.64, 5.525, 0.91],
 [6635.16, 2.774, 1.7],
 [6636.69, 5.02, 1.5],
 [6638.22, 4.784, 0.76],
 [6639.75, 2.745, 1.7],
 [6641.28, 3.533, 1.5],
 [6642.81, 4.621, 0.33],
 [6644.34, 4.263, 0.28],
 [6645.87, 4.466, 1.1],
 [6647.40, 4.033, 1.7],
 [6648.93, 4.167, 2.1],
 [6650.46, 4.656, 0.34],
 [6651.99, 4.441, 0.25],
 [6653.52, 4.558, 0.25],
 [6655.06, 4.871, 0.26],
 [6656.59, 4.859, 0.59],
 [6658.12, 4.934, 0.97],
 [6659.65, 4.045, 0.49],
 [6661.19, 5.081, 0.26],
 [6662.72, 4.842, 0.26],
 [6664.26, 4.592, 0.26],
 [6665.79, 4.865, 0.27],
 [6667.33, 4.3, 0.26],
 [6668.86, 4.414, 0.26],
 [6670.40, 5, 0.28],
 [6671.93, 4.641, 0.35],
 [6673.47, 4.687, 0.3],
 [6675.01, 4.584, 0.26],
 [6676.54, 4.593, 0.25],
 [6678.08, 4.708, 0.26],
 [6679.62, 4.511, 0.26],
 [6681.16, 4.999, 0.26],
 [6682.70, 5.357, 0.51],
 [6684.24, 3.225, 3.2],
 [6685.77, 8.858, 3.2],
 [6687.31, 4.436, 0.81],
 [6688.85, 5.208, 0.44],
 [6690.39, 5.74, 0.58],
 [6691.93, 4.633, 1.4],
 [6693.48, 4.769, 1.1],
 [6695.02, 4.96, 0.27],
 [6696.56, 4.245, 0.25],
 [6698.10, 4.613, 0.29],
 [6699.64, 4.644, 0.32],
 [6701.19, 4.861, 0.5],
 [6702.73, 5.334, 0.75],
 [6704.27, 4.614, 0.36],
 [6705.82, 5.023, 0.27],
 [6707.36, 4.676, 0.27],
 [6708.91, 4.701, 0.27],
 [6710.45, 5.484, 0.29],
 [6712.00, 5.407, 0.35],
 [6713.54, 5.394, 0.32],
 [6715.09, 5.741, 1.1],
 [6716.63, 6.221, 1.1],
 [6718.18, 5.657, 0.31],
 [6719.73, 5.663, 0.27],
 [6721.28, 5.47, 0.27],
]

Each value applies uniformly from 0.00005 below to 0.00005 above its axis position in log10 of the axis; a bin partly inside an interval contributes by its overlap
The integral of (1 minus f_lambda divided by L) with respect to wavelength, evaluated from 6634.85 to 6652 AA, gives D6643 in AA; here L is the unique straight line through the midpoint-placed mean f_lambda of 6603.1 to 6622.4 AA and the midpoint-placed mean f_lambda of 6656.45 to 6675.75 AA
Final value 1.9 AA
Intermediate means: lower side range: 4.66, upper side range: 4.67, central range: 4.15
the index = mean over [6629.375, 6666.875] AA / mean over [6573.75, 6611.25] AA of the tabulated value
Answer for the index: 0.78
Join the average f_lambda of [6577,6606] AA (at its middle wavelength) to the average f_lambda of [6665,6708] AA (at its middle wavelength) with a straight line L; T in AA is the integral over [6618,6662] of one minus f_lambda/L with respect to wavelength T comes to 7.42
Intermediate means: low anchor 5.96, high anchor 4.88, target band 4.49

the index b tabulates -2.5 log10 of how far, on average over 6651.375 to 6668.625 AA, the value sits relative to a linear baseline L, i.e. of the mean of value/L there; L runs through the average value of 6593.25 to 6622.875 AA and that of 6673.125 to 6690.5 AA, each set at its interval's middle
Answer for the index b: 0.06 mag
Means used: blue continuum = 4.64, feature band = 4.67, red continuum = 5.06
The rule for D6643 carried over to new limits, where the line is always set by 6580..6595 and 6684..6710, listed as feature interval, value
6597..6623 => 7.1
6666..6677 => 1.6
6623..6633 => 2.3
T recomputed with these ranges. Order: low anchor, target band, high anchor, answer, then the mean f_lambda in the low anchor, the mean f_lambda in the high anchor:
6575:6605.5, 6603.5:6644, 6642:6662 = 5.3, 6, 4.54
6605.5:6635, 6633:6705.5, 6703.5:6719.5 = 5.0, 4.68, 5.3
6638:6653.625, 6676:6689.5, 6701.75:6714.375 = -1.1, 4.17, 5.08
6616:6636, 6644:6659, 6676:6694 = 0.9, 4.58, 5.09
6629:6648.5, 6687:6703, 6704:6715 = 0.2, 4.28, 5.1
